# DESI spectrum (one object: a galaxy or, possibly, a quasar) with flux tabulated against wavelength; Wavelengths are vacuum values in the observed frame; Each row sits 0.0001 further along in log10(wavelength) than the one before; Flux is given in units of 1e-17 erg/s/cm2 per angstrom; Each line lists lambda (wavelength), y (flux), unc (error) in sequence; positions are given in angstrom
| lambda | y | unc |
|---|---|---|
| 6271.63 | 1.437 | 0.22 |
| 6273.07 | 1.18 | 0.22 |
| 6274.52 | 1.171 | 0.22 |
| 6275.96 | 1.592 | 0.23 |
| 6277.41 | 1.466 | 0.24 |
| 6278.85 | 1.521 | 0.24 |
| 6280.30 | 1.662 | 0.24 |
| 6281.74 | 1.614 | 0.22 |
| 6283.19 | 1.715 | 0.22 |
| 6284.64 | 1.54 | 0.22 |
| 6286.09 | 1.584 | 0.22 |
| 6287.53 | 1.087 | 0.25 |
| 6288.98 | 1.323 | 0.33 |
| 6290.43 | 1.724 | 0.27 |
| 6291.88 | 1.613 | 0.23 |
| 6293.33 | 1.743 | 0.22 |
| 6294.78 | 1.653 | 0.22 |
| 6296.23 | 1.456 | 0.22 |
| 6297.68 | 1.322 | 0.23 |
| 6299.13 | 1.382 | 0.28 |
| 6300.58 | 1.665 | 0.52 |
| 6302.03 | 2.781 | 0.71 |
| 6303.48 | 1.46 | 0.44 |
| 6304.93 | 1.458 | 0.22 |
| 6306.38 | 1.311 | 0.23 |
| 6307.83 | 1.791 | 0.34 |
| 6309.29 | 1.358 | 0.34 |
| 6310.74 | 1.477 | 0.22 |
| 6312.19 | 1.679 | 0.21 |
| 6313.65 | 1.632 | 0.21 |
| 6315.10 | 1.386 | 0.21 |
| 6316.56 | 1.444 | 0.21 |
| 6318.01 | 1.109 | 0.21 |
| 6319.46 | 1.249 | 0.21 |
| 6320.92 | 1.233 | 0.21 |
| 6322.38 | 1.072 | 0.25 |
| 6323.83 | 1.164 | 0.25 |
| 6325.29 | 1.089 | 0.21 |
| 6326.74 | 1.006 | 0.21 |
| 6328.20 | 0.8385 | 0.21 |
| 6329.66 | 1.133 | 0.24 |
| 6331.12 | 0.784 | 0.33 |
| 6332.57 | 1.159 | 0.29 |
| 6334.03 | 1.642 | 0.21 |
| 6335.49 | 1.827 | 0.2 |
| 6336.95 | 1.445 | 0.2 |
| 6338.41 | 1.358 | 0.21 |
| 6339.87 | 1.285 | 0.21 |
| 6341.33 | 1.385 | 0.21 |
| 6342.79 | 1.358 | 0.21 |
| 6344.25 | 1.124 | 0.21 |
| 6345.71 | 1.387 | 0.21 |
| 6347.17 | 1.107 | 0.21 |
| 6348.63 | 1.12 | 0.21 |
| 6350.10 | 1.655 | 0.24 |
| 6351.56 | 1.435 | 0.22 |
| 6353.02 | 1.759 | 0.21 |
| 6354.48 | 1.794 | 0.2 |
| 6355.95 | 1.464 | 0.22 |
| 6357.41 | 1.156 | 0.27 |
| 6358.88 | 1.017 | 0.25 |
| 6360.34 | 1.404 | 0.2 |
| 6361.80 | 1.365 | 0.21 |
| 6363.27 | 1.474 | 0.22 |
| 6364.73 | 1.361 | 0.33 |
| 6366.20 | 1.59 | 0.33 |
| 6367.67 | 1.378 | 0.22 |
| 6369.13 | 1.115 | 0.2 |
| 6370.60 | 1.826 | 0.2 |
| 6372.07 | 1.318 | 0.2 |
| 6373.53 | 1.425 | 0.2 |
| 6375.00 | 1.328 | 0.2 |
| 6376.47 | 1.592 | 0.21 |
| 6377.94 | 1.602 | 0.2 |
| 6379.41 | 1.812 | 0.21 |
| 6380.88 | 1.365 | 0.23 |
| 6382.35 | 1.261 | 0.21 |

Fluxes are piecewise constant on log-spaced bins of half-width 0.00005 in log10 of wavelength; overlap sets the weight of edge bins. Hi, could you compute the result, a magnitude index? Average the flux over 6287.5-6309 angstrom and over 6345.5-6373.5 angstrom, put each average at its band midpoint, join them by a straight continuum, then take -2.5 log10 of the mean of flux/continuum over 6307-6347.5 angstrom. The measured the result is 0.16 mag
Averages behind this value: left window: 1.6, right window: 1.41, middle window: 1.31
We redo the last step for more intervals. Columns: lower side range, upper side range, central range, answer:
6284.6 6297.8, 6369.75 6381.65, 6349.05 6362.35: 0.06 mag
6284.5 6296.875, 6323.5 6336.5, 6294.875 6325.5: -0.08 mag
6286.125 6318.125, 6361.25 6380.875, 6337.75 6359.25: 0.10 mag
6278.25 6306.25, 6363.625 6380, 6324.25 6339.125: 0.24 mag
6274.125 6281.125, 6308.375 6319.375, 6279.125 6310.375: -0.08 mag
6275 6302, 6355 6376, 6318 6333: 0.35 mag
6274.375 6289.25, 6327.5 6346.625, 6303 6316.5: -0.09 mag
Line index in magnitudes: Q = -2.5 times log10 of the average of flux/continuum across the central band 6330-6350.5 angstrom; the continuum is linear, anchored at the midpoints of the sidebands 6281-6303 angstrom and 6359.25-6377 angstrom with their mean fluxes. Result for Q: 0.13 mag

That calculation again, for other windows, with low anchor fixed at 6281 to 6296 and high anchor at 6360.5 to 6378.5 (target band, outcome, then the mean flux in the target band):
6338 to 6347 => 0.141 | 1.3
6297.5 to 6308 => -0.082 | 1.66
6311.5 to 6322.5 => 0.116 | 1.36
